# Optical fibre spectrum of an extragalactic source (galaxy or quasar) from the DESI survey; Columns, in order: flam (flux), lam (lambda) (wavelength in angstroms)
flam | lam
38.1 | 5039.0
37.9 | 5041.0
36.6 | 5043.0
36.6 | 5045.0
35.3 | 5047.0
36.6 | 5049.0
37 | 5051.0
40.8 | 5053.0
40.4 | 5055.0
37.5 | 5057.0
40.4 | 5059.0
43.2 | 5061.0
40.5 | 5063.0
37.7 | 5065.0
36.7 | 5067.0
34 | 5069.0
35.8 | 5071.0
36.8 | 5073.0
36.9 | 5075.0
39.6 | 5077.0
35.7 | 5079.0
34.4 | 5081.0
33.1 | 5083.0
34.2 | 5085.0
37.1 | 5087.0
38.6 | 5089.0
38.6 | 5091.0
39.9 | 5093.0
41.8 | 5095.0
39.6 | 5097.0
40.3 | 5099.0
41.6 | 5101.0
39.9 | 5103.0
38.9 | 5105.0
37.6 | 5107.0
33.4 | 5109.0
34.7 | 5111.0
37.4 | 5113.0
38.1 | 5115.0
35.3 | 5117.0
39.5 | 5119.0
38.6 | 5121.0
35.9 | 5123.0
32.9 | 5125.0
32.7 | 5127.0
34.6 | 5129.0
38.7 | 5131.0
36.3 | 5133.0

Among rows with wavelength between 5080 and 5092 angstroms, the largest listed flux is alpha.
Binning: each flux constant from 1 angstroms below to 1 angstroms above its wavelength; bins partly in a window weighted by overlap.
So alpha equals 38.6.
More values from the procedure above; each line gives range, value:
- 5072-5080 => 39.6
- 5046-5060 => 40.8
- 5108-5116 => 38.1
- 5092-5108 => 41.8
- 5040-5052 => 37.9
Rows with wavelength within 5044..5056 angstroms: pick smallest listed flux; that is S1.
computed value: 35.3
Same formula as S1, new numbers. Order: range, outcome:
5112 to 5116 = 37.4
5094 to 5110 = 33.4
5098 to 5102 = 40.3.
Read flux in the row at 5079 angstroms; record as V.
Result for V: 35.7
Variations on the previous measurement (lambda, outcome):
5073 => 36.8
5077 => 39.6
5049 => 36.6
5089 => 38.6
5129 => 34.6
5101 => 41.6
